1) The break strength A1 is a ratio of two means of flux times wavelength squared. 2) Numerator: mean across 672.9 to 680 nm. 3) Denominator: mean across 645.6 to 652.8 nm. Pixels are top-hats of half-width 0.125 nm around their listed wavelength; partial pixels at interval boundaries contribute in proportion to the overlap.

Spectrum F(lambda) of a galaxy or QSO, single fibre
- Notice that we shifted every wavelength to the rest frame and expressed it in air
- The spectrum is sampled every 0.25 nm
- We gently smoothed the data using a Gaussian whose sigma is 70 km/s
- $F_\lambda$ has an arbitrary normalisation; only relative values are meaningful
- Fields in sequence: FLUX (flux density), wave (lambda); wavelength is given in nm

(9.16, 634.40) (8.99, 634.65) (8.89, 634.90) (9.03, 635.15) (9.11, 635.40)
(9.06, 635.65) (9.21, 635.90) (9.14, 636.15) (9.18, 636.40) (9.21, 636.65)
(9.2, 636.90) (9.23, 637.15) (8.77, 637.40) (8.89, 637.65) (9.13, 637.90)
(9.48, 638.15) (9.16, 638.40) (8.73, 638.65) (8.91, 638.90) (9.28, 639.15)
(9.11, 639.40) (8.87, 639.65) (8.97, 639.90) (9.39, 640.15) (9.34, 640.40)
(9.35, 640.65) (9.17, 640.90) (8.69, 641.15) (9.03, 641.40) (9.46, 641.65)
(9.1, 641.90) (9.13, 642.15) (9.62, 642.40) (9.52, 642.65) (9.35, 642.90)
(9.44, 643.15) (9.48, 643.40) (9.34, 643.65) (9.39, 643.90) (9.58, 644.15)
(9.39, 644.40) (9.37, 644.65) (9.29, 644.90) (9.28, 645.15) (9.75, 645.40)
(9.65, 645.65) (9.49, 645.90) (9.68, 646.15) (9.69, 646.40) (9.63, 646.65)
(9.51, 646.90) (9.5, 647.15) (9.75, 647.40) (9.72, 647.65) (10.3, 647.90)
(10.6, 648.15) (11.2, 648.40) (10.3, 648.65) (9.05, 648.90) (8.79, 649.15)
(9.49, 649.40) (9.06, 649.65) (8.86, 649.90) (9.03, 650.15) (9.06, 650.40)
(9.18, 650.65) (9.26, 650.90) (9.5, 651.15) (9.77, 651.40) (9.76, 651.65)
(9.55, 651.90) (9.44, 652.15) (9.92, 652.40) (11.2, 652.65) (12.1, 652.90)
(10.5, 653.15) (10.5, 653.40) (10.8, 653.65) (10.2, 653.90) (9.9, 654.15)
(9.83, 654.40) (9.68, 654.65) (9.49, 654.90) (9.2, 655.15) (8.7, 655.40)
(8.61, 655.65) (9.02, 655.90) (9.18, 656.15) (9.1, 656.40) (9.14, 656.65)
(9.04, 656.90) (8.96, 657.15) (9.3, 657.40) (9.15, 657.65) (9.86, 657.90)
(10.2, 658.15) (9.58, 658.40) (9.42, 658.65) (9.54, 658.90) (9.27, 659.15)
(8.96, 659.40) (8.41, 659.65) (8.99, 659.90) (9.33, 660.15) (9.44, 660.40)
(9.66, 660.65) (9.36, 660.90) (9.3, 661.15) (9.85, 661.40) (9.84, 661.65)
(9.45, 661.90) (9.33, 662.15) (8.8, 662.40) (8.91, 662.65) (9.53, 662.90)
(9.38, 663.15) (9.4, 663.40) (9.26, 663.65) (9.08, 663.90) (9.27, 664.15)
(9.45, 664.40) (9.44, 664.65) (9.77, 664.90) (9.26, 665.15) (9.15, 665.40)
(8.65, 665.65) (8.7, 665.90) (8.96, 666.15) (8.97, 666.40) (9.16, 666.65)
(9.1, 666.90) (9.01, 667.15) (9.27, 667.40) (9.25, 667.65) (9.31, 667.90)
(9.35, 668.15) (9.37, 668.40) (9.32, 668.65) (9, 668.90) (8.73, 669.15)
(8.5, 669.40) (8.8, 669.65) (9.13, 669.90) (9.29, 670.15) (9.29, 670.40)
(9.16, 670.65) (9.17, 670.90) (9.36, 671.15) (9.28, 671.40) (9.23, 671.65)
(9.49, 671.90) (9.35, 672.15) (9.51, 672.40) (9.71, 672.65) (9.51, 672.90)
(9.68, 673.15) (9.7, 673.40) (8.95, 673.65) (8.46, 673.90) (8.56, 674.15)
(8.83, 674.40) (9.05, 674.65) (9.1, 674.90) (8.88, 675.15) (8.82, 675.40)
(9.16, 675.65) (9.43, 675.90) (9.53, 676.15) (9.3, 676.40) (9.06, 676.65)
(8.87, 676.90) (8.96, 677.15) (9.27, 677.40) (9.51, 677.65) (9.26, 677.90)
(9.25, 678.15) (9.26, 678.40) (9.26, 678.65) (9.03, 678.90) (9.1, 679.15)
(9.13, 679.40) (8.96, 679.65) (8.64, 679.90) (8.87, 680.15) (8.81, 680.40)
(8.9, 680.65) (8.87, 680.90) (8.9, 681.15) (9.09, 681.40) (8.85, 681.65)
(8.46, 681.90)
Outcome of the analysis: 1.02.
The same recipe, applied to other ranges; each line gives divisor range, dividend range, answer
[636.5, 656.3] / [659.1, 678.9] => 1.04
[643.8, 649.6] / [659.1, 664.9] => 1.01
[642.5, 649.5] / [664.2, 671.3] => 1.01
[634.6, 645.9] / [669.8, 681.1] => 1.10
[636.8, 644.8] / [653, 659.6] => 1.08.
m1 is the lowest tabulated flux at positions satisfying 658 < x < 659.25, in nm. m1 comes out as 9.27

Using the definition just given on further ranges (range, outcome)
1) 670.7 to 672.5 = 9.17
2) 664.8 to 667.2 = 8.65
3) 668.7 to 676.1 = 8.46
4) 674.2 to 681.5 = 8.64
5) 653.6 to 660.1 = 8.41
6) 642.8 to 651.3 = 8.79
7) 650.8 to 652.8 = 9.26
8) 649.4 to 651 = 8.86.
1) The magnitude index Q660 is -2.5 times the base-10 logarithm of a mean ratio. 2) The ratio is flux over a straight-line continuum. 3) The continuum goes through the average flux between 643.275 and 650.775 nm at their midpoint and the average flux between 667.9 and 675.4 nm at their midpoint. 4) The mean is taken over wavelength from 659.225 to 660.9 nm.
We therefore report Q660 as 0.02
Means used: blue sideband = 9.55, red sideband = 9.16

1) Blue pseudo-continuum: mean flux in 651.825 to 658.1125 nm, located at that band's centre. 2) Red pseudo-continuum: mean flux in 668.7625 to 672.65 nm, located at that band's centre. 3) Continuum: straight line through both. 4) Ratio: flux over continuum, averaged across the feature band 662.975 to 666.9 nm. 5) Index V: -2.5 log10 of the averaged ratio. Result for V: 0.020 mag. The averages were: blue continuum 9.7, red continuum 9.17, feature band 9.19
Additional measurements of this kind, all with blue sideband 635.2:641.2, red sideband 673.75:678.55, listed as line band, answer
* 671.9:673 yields -0.05 mag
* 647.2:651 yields -0.06 mag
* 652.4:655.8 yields -0.11 mag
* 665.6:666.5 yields 0.03 mag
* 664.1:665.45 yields -0.04 mag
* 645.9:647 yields -0.06 mag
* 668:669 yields -0.02 mag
